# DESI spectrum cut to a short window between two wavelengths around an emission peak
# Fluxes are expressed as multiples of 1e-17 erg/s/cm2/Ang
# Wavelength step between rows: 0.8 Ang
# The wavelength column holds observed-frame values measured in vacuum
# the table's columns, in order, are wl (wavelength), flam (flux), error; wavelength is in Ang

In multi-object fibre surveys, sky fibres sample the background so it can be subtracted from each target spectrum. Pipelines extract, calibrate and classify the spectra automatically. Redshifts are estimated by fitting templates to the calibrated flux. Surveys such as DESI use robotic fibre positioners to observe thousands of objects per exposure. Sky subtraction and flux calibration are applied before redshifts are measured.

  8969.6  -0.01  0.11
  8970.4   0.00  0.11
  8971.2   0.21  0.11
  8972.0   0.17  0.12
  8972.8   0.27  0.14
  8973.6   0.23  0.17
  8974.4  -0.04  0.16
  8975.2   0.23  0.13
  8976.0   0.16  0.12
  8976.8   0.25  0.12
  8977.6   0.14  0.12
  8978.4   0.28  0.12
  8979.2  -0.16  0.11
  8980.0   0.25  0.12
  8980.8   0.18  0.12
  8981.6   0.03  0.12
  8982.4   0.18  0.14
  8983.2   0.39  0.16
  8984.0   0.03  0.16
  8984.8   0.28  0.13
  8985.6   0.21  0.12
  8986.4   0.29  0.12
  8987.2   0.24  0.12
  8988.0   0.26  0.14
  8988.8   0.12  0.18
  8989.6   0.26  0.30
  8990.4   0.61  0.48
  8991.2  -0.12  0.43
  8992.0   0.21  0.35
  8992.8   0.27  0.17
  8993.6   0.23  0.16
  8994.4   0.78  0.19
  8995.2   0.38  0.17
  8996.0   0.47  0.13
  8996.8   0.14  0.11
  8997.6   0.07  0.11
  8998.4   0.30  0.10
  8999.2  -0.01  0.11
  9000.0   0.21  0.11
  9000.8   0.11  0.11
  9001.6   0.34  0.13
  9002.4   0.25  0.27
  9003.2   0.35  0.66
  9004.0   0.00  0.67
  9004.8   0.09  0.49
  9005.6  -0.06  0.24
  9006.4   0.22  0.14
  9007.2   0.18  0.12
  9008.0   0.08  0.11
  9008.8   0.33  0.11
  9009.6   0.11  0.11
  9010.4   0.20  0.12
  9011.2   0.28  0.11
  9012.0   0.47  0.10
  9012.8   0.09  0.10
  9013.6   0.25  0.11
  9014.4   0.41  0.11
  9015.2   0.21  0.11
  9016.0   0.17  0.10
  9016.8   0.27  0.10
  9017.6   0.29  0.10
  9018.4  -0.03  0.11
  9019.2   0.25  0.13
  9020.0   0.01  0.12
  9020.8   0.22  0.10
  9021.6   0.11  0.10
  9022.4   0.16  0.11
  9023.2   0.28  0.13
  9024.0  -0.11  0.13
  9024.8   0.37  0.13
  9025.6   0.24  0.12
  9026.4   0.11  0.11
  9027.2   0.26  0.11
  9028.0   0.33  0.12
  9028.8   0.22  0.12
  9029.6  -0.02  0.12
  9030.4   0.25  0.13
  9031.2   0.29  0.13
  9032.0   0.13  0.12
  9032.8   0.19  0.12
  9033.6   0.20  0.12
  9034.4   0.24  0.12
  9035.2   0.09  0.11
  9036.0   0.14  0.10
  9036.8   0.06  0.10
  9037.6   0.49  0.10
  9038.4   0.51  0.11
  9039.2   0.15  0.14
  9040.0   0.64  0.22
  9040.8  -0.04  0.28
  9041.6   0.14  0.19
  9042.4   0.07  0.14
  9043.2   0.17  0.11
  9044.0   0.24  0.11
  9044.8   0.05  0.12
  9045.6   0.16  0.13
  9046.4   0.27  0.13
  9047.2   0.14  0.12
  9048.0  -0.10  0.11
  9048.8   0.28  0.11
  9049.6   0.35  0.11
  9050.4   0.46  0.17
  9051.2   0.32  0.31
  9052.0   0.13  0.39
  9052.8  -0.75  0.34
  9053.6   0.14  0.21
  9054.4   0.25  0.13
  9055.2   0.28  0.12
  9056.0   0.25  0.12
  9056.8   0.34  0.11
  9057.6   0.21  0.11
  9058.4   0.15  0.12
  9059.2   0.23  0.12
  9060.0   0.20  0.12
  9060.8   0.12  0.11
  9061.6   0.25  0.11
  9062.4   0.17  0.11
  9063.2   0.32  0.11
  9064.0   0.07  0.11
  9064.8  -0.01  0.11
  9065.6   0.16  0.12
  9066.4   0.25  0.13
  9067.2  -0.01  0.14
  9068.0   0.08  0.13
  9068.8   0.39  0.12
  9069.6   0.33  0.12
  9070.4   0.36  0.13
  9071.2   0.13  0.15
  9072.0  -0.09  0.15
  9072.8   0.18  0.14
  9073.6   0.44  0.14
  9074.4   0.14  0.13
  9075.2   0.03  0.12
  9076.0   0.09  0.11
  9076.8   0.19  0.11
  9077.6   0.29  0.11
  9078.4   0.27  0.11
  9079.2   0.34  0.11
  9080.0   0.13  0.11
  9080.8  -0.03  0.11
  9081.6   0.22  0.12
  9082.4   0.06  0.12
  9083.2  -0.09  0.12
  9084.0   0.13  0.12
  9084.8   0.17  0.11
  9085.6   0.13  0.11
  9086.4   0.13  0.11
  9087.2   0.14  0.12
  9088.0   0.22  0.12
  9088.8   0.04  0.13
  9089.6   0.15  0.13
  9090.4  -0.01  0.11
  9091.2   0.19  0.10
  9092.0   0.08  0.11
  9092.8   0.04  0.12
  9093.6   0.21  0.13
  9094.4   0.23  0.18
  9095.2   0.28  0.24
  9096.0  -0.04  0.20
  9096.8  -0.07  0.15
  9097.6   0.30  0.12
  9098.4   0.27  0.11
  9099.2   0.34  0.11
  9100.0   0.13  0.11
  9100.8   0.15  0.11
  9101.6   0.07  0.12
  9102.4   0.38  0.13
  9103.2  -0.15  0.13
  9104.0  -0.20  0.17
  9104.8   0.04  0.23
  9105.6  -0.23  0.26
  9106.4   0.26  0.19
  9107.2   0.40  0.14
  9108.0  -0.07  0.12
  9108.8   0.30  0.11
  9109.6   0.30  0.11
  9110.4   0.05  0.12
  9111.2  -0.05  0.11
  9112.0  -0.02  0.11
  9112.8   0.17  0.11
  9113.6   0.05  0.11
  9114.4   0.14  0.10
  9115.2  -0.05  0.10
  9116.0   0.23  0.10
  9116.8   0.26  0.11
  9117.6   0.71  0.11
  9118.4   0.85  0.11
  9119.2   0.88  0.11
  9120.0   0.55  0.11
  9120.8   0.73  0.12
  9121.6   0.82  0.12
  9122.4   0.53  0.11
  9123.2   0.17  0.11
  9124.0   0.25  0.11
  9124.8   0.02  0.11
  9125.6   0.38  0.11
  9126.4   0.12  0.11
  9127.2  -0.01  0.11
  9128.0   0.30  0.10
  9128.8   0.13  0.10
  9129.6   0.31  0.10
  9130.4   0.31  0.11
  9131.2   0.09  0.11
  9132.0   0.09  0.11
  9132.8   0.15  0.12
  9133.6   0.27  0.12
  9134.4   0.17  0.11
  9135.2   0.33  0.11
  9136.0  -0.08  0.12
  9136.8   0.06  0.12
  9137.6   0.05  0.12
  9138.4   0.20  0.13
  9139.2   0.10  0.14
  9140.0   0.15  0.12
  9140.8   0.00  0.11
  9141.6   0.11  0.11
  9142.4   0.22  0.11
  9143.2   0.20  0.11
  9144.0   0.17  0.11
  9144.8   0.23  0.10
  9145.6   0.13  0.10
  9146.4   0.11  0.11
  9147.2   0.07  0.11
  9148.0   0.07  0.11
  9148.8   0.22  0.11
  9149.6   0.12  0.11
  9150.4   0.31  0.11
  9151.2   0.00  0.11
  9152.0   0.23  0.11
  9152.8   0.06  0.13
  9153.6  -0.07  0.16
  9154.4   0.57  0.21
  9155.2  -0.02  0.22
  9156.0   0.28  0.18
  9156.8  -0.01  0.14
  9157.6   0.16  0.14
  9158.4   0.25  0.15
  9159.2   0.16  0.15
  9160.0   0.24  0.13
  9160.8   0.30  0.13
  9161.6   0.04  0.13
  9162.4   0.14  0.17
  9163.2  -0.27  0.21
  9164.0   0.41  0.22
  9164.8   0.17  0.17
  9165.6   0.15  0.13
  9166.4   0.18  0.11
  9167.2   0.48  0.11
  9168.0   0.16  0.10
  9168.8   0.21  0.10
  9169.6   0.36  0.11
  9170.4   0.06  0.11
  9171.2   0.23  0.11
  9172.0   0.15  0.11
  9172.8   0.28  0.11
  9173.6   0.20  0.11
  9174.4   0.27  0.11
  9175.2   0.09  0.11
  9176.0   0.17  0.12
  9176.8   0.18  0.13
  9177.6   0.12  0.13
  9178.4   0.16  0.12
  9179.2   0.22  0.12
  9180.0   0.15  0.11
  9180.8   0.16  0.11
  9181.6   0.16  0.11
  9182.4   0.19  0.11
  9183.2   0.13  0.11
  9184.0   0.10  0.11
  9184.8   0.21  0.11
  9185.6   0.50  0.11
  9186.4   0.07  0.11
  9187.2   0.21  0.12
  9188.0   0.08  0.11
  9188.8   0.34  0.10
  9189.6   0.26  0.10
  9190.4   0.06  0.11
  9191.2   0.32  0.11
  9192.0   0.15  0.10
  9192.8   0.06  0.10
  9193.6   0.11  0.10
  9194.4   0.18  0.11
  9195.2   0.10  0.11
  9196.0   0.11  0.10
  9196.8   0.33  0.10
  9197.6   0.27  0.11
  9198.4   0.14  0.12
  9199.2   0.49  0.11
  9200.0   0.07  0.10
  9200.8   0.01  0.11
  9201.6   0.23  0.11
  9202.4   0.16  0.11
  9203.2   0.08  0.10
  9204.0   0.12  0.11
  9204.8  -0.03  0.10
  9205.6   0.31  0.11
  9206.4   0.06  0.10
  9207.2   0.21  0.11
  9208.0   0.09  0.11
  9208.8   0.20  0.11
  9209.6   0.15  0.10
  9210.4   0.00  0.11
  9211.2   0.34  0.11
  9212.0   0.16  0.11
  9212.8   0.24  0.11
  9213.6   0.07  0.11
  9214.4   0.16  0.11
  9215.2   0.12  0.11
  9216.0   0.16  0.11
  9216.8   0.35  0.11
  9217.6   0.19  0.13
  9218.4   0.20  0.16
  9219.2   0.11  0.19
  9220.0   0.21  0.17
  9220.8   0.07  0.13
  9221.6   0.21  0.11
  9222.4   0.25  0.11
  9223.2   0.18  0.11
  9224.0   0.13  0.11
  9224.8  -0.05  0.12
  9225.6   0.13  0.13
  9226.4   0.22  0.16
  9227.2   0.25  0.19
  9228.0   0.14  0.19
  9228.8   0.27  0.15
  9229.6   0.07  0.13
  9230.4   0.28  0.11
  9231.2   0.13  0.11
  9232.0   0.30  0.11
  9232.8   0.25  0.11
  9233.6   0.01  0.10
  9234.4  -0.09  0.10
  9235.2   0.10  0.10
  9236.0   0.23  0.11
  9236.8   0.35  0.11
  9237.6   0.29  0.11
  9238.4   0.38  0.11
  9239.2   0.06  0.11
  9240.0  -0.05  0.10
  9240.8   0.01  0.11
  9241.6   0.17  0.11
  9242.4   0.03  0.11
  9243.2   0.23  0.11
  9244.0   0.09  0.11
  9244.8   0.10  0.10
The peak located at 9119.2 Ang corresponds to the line H-beta 4861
